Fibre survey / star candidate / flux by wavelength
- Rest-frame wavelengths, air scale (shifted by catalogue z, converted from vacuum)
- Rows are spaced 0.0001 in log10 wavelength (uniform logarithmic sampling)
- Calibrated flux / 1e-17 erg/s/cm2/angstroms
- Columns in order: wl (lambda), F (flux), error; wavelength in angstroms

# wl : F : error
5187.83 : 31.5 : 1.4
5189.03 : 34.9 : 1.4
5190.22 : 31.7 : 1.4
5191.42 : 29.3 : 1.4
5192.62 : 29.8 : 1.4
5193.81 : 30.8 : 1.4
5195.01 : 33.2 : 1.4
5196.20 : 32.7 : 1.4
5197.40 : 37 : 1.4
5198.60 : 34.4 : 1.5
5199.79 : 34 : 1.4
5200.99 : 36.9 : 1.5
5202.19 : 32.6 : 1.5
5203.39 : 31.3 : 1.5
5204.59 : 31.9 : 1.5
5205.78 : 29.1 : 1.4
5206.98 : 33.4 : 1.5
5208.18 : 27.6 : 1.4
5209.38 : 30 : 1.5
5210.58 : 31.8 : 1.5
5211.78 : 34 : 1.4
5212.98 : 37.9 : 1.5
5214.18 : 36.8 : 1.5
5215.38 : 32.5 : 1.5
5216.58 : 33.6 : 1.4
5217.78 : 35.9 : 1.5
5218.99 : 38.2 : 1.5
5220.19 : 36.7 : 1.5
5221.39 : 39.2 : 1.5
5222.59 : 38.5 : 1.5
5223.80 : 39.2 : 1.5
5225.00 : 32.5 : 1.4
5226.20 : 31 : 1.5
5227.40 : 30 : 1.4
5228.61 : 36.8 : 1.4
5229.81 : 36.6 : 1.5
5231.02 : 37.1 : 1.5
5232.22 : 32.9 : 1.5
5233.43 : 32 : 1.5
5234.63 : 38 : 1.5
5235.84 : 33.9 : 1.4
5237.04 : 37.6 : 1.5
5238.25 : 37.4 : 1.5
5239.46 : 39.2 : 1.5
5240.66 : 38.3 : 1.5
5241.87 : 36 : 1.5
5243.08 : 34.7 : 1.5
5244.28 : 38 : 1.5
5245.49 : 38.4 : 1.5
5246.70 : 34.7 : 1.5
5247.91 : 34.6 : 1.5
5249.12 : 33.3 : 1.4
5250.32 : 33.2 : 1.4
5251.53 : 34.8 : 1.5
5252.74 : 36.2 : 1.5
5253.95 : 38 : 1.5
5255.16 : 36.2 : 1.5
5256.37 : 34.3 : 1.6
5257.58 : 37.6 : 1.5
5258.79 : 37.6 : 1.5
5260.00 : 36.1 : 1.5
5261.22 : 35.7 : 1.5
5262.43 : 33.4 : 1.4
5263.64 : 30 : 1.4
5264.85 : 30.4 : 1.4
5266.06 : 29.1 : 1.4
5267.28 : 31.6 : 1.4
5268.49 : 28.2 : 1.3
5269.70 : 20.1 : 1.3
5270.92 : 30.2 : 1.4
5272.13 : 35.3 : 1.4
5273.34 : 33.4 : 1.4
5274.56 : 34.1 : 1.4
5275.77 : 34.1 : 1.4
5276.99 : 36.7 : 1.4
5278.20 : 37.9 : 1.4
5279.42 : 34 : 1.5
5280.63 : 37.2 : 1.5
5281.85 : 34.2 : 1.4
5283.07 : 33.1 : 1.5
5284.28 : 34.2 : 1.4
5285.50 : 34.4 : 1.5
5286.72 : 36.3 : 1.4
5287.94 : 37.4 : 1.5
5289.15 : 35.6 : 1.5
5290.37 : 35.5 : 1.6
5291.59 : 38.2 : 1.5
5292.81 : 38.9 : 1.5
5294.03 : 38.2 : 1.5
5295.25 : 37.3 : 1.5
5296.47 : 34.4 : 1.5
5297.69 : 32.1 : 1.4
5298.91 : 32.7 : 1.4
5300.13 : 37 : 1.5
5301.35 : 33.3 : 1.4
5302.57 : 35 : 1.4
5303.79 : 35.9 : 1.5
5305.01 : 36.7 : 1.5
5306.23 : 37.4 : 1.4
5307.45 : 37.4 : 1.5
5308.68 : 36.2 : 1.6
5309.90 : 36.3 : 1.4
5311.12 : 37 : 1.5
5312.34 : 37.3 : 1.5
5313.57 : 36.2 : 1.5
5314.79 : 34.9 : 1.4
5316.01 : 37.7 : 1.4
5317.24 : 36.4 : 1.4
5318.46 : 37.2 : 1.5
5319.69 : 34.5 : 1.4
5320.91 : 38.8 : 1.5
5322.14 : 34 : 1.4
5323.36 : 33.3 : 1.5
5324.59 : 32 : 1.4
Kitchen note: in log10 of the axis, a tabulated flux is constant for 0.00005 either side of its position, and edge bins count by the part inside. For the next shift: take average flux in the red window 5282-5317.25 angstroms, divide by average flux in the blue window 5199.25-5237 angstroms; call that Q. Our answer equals 1.0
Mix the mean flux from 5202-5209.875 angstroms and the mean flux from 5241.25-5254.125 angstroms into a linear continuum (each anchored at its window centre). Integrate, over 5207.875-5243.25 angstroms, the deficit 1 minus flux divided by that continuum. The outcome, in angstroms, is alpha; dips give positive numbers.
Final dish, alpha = -2.4 angstroms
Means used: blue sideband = 30.8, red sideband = 35.6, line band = 35.3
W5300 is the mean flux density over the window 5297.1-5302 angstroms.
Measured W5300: 33.8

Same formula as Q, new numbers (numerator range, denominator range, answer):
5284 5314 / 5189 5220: 1.09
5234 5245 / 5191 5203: 1.12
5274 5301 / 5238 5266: 1.00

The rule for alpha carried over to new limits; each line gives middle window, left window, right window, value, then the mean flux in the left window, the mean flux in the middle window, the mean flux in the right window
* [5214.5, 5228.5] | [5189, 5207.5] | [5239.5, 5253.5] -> -0.5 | 32.6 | 35.3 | 35.8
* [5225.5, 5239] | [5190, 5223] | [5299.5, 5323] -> -0.2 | 33.6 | 34.9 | 36.3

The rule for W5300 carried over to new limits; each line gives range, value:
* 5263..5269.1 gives 29.9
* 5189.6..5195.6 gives 31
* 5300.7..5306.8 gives 35.7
